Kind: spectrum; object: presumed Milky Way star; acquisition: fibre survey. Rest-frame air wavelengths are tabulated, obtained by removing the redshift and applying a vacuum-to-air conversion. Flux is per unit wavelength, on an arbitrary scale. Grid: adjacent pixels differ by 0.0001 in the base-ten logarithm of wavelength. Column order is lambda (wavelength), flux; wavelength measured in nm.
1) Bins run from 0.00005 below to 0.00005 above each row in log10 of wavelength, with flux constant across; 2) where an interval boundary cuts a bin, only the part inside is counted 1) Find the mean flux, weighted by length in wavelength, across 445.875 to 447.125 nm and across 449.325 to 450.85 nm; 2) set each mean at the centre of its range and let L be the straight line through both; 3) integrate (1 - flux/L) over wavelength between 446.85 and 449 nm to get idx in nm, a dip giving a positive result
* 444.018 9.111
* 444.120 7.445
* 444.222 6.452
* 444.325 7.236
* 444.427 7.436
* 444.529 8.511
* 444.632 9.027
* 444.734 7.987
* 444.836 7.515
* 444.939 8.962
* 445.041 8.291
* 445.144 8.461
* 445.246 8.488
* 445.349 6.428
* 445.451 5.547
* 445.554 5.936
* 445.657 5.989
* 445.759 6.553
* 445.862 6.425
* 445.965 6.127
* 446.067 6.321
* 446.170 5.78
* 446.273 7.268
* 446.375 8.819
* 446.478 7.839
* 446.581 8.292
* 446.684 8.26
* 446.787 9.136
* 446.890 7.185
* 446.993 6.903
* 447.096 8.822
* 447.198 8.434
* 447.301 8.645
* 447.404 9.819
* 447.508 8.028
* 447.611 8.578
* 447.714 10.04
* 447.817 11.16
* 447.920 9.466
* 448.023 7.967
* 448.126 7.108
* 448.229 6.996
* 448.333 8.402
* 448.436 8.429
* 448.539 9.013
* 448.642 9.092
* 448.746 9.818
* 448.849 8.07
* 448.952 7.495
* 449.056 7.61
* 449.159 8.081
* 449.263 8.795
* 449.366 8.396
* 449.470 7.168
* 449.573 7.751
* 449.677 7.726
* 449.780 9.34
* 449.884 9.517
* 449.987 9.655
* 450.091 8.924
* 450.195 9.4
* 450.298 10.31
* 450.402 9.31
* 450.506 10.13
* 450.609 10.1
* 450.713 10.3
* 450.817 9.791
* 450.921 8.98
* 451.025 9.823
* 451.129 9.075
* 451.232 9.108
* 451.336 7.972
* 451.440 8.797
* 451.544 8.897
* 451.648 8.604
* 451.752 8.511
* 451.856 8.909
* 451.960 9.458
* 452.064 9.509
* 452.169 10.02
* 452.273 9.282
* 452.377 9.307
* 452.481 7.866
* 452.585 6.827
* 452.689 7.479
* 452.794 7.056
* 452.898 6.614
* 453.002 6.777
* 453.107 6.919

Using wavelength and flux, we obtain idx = -0.10 nm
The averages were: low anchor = 7.5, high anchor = 9.19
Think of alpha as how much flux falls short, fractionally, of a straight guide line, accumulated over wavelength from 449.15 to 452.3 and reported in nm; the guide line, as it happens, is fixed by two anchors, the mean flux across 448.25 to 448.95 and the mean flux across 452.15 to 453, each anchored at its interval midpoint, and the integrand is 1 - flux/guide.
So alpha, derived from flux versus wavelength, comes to -0.33 nm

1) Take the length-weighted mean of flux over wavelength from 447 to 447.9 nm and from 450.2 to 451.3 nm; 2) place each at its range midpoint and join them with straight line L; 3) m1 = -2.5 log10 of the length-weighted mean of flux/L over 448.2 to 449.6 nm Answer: 0.13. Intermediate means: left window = 9.09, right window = 9.66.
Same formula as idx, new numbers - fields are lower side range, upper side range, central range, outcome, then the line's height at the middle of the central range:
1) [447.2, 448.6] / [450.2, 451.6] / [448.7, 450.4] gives 0.089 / 9.12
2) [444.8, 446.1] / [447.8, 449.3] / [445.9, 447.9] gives -0.128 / 7.67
